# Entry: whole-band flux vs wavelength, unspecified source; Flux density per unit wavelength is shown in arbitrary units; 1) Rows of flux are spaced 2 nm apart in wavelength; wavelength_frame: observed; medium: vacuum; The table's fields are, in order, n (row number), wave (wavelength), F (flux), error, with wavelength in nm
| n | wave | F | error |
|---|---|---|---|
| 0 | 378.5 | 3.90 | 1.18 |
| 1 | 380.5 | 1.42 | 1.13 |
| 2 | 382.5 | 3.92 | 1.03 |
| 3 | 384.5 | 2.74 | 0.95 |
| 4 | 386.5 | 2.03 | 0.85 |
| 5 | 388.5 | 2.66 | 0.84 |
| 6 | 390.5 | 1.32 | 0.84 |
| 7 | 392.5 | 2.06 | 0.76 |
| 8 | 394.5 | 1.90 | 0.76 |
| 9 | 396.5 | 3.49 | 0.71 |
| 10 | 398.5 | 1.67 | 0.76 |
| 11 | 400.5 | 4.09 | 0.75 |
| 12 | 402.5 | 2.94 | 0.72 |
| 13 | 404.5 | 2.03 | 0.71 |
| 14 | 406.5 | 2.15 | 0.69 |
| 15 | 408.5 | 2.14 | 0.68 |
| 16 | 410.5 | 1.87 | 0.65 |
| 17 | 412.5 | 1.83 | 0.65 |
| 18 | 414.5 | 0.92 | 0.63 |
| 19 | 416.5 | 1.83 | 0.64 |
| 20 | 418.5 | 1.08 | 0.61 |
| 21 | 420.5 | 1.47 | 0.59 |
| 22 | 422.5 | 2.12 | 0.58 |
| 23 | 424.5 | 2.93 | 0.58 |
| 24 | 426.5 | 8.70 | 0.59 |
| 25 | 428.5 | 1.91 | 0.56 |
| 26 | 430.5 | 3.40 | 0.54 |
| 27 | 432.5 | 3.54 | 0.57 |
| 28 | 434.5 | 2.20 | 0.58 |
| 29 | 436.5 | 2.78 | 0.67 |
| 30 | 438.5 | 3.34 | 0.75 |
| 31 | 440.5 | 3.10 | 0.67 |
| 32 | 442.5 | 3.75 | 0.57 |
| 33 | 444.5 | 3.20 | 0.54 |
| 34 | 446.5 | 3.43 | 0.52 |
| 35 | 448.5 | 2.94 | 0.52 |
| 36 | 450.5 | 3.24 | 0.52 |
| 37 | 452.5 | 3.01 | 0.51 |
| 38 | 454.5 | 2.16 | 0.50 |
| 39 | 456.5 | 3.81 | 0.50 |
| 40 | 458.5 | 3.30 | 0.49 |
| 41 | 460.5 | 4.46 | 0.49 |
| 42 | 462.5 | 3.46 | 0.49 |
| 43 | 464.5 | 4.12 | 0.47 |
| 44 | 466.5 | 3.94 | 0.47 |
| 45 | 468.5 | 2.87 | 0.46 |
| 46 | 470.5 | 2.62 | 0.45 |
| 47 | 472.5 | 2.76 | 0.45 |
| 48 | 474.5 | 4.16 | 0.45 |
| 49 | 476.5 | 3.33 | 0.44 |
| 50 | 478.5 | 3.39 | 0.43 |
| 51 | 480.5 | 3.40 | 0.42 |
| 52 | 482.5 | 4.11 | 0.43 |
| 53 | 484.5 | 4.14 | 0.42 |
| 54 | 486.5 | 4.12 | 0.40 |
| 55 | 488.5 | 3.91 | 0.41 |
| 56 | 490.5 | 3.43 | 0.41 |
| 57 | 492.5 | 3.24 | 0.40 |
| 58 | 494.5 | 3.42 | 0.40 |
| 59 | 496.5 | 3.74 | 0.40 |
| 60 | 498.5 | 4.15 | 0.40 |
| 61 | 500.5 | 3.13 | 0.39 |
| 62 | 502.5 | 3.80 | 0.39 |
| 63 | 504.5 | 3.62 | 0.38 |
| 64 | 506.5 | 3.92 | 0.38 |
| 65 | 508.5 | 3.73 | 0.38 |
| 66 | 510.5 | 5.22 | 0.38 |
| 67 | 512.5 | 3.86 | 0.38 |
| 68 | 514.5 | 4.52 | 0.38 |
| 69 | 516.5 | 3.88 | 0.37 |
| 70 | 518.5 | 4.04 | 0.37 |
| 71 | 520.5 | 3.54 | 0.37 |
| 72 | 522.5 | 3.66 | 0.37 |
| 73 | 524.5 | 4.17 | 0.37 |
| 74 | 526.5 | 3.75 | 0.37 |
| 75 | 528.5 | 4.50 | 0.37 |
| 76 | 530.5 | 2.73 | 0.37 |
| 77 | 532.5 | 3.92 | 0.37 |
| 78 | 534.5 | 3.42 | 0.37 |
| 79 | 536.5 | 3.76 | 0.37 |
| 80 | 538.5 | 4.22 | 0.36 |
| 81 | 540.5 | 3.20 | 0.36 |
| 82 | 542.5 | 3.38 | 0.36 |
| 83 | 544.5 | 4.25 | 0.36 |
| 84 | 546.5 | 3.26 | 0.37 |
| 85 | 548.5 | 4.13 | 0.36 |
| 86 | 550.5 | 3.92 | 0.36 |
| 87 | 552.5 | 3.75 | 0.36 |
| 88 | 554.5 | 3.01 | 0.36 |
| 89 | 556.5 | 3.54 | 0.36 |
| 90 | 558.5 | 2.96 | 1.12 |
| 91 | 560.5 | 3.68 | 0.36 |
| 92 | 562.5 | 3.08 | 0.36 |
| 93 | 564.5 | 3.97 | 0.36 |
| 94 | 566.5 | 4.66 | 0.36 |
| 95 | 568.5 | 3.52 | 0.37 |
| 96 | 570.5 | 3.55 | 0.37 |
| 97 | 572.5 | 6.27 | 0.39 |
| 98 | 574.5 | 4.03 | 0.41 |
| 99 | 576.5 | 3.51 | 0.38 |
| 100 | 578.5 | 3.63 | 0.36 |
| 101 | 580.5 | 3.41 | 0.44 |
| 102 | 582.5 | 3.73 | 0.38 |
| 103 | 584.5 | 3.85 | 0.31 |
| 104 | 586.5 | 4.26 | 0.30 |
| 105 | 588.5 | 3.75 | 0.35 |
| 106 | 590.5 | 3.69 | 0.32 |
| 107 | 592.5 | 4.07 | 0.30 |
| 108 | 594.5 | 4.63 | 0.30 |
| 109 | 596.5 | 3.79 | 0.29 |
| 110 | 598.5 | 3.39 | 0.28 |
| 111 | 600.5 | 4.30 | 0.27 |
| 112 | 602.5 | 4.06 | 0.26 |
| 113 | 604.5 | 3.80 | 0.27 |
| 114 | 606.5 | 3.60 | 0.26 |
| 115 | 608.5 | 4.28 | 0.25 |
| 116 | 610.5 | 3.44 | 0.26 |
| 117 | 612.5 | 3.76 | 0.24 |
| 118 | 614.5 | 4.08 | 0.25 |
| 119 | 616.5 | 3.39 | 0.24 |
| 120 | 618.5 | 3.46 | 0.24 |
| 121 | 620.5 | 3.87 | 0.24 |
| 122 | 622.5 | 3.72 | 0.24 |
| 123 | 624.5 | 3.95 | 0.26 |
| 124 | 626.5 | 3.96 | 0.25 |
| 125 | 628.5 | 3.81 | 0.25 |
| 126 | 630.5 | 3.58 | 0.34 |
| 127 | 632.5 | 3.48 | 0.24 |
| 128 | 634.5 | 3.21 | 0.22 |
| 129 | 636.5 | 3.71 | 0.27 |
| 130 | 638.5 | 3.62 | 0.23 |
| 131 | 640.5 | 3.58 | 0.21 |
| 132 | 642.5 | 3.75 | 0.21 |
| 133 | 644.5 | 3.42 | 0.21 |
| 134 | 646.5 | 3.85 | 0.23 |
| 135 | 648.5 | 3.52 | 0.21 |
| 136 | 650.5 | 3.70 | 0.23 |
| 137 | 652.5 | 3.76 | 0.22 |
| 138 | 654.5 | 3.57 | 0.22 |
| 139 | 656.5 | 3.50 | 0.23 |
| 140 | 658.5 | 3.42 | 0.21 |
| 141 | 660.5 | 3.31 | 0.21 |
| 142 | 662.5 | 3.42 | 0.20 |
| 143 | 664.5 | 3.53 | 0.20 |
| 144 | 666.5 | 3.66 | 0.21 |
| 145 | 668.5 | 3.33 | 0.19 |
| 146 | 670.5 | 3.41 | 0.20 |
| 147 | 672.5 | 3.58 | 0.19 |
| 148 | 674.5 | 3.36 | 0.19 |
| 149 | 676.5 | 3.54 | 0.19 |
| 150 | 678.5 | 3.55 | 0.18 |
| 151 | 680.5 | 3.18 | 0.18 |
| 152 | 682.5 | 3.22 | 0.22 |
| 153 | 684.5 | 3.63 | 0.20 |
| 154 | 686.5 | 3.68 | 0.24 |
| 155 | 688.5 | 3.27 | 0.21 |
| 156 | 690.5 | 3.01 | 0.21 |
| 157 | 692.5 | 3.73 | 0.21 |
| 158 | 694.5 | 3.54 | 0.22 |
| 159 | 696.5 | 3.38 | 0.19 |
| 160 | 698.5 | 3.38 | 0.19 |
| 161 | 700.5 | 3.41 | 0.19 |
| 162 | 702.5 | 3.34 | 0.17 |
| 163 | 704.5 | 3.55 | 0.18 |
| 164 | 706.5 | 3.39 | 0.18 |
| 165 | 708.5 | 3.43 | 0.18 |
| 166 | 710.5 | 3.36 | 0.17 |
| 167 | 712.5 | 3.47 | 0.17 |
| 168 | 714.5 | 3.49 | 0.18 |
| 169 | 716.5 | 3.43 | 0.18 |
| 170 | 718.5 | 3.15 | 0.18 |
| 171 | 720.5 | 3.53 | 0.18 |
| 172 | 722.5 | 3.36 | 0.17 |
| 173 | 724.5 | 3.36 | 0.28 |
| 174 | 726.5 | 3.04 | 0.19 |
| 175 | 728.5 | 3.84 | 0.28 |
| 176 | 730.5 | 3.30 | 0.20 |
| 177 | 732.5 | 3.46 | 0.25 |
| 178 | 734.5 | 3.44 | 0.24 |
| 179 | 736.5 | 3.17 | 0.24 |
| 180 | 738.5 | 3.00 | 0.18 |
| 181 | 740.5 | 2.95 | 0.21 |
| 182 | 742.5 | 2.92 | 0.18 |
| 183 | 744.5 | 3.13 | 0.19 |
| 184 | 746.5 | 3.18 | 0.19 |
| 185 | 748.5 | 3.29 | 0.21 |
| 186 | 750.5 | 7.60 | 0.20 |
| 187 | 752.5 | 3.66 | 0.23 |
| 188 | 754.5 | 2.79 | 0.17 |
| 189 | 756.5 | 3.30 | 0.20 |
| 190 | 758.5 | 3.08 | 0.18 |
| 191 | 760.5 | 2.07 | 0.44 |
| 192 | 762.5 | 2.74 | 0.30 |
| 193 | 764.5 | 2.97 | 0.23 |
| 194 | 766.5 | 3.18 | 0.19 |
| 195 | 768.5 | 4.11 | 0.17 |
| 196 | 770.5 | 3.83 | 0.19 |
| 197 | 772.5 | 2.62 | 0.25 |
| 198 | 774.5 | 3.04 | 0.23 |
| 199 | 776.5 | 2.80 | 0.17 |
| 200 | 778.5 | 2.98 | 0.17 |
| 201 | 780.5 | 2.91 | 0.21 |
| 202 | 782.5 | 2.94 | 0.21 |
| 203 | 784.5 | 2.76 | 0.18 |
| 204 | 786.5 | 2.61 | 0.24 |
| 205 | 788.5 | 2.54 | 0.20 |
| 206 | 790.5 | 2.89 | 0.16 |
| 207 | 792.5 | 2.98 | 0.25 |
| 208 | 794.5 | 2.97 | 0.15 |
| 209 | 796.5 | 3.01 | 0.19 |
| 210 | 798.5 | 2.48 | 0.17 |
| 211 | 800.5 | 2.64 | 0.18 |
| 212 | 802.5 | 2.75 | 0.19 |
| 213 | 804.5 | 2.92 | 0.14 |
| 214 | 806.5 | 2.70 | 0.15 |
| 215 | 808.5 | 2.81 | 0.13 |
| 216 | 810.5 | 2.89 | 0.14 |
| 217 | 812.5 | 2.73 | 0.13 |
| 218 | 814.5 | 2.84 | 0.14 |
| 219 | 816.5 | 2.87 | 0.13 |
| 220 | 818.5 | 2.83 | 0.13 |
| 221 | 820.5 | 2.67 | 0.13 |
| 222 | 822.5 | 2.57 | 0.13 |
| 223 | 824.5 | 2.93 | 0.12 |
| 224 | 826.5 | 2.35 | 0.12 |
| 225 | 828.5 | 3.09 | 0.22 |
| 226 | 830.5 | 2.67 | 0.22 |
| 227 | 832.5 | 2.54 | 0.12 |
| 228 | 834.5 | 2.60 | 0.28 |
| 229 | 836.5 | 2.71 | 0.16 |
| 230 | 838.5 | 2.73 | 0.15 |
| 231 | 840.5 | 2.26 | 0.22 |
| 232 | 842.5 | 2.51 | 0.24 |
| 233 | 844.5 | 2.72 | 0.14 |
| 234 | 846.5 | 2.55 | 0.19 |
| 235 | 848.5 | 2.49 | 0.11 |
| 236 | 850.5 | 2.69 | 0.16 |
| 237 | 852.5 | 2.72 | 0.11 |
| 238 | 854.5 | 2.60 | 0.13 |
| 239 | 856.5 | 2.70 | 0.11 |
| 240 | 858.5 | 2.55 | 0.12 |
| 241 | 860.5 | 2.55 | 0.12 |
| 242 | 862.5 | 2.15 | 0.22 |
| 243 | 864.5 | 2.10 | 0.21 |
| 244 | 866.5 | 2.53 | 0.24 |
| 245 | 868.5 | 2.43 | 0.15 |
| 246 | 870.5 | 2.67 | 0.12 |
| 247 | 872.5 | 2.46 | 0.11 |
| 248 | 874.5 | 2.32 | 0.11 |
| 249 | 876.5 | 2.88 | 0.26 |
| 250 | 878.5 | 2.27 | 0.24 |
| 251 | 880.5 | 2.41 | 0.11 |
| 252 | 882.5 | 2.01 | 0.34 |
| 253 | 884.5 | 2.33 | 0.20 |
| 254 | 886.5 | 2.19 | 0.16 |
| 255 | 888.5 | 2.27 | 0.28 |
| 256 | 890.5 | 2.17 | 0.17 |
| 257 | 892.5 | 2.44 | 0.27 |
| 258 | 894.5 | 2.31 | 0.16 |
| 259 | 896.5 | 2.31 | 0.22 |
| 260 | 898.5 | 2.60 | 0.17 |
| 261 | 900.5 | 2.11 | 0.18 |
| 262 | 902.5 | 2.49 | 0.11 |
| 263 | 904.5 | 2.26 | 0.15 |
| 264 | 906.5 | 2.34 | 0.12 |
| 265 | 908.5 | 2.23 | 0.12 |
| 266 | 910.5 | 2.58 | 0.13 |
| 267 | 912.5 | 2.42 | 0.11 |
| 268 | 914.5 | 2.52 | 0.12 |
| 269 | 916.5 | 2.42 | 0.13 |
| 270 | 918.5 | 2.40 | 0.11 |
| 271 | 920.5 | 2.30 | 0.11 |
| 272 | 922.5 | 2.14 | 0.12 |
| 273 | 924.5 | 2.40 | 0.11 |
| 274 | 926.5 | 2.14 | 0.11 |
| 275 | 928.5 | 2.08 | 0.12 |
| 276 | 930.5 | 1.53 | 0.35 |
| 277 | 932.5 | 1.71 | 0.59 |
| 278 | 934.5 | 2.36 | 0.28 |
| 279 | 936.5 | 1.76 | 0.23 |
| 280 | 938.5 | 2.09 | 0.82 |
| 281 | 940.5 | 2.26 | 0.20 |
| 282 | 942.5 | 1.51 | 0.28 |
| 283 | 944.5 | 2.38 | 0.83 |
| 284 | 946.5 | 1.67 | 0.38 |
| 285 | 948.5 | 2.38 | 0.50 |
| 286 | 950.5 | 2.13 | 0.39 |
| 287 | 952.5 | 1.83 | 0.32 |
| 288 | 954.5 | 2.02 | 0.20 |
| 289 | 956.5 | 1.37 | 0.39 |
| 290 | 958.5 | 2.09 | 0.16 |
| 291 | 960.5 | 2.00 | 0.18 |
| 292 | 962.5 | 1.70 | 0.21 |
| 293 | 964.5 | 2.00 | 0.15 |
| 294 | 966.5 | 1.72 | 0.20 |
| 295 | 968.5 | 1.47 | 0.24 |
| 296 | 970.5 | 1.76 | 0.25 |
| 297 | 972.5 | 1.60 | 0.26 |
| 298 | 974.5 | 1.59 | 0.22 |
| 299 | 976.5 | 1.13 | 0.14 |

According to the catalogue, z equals 0.14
